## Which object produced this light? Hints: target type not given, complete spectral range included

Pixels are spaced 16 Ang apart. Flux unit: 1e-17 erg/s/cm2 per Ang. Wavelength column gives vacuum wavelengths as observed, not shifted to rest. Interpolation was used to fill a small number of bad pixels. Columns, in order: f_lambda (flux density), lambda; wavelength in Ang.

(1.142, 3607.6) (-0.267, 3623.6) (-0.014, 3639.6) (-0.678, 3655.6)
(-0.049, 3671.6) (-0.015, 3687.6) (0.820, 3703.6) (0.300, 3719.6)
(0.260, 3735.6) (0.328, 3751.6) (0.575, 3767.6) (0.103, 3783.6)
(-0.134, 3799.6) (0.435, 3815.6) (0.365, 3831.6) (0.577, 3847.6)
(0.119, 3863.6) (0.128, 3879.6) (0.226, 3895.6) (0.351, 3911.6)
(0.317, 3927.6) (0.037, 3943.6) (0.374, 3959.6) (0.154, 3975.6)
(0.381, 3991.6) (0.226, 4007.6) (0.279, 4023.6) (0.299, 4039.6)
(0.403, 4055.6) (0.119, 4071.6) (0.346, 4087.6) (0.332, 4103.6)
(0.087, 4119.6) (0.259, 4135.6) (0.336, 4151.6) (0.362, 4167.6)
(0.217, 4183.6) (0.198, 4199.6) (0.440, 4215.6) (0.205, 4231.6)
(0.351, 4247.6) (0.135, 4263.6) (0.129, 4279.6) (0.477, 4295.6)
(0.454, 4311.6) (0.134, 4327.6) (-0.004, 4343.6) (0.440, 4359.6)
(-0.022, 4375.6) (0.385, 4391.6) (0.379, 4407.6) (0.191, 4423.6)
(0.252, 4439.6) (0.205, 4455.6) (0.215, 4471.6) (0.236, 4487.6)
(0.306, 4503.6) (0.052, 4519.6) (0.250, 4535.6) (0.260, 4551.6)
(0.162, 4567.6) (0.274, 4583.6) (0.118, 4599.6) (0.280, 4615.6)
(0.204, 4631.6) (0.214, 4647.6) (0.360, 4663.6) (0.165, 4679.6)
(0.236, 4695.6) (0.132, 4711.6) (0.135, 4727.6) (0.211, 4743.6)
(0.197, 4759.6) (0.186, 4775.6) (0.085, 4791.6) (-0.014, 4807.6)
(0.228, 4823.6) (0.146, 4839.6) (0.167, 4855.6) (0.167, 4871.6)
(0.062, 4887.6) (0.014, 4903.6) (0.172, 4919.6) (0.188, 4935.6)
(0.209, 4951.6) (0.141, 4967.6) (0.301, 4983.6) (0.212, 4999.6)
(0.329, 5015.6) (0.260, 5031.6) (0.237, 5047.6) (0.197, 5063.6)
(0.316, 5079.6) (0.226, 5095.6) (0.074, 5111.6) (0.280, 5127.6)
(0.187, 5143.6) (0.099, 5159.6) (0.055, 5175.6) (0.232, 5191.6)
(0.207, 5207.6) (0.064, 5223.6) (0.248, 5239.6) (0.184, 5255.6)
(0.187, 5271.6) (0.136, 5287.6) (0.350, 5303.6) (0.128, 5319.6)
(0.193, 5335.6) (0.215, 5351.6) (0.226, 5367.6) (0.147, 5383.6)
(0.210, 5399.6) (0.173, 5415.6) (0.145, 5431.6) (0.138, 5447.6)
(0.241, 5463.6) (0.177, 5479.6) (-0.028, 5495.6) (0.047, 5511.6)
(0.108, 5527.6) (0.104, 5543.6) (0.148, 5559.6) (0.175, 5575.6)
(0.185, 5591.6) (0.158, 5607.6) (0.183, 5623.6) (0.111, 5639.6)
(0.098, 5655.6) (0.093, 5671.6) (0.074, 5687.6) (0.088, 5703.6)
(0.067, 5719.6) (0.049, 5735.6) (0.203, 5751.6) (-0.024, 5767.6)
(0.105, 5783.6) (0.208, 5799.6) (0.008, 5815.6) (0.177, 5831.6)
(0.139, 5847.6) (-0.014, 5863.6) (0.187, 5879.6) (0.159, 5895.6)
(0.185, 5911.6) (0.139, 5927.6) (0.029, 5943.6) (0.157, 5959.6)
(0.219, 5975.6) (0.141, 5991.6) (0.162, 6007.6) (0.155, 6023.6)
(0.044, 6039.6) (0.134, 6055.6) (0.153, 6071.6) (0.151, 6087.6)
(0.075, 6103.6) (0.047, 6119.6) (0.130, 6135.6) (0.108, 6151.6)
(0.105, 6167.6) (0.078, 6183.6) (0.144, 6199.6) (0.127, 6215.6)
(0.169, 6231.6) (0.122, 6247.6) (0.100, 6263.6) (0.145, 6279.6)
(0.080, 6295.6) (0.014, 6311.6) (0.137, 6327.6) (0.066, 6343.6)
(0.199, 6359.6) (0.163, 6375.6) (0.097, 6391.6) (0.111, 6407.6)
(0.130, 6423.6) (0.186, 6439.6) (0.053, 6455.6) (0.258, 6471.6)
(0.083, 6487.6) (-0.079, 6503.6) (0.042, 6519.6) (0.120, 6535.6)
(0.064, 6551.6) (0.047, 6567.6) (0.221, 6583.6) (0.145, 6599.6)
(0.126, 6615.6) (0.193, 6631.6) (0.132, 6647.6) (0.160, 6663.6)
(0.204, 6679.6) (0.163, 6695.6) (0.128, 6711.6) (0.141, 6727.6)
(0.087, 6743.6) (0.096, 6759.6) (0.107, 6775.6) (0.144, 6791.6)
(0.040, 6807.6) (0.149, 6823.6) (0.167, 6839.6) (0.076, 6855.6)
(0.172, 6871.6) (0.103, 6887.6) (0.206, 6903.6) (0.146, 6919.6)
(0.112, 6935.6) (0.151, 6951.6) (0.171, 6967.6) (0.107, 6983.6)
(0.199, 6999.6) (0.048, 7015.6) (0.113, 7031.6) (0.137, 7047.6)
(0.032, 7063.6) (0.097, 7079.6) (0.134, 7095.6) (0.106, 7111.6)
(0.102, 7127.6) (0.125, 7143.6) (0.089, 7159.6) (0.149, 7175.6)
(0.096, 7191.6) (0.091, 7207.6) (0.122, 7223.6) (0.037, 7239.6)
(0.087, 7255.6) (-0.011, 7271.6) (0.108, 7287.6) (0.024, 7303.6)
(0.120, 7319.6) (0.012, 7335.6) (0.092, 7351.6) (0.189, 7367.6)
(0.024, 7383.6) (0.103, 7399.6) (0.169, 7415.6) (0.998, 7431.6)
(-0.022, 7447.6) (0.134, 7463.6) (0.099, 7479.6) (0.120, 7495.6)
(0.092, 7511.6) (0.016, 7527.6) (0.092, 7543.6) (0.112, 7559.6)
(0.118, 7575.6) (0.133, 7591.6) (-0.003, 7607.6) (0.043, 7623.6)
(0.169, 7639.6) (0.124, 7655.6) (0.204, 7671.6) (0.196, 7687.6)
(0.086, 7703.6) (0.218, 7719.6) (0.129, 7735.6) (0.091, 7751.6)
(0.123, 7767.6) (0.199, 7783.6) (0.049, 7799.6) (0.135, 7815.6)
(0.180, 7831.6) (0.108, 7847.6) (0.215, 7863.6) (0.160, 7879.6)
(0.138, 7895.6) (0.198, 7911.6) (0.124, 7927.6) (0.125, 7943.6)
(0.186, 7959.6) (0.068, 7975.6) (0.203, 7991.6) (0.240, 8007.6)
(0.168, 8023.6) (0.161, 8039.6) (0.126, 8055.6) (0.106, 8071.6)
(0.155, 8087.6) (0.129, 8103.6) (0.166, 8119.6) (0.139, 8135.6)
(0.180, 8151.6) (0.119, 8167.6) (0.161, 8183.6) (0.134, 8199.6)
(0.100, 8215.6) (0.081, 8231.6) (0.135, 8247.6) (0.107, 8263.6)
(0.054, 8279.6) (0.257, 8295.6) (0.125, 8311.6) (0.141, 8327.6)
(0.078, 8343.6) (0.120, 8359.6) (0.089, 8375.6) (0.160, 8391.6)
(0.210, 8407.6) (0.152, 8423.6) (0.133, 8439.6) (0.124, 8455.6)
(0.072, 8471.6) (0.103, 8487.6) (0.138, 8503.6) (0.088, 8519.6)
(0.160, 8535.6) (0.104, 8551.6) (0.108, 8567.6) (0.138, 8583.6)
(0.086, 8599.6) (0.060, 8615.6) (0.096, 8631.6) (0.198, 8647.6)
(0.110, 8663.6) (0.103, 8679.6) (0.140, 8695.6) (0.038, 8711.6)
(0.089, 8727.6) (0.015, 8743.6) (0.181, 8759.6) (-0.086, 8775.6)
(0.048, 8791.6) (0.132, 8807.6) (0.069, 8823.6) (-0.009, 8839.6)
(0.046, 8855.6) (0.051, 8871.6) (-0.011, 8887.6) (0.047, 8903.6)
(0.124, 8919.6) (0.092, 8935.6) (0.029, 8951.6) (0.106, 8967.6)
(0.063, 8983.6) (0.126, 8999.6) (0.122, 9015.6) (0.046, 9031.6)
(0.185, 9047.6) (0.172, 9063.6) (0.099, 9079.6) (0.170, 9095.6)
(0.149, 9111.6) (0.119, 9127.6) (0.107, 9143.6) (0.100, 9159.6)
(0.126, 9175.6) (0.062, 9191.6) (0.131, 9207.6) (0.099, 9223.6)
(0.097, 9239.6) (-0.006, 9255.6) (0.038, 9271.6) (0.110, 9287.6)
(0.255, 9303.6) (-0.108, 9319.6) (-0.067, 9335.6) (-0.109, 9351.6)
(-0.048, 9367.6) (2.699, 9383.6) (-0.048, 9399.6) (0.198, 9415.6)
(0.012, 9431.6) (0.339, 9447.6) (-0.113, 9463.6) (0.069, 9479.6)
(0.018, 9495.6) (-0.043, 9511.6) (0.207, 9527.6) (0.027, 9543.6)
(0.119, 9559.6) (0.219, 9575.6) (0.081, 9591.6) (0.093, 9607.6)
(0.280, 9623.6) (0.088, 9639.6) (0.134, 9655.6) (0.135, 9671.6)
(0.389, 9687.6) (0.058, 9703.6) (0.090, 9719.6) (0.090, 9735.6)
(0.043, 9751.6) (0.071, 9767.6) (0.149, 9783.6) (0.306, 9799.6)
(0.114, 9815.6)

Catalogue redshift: 0.993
